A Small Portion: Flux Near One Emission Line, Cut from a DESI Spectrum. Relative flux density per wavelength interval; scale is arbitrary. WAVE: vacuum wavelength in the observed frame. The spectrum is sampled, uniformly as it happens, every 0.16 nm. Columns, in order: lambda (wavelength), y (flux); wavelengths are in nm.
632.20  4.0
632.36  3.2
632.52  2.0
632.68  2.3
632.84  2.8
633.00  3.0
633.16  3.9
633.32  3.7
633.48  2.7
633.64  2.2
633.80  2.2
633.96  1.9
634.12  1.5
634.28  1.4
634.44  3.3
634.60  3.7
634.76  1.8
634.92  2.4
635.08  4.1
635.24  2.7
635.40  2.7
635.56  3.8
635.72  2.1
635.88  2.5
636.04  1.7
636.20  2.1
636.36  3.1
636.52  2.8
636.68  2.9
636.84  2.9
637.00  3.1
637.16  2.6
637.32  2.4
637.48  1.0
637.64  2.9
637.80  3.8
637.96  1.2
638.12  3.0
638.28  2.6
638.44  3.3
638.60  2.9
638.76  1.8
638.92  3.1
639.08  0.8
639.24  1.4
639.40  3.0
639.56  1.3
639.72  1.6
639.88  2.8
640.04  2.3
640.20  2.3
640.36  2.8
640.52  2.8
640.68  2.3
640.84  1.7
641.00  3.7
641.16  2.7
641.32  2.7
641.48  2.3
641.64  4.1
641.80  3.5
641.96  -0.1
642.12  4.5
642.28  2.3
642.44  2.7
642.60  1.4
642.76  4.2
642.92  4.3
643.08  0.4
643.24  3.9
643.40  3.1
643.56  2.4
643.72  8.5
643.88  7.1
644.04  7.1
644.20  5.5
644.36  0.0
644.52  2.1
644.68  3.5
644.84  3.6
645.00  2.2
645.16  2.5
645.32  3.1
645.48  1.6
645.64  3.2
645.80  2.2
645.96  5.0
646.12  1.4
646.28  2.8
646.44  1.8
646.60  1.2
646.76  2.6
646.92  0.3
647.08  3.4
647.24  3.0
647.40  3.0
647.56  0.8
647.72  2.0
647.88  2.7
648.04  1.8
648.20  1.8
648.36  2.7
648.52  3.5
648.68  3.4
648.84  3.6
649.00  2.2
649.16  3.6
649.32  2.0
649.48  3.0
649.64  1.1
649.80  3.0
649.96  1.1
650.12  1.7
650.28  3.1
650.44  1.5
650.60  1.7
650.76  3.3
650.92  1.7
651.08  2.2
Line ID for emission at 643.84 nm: Hbeta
